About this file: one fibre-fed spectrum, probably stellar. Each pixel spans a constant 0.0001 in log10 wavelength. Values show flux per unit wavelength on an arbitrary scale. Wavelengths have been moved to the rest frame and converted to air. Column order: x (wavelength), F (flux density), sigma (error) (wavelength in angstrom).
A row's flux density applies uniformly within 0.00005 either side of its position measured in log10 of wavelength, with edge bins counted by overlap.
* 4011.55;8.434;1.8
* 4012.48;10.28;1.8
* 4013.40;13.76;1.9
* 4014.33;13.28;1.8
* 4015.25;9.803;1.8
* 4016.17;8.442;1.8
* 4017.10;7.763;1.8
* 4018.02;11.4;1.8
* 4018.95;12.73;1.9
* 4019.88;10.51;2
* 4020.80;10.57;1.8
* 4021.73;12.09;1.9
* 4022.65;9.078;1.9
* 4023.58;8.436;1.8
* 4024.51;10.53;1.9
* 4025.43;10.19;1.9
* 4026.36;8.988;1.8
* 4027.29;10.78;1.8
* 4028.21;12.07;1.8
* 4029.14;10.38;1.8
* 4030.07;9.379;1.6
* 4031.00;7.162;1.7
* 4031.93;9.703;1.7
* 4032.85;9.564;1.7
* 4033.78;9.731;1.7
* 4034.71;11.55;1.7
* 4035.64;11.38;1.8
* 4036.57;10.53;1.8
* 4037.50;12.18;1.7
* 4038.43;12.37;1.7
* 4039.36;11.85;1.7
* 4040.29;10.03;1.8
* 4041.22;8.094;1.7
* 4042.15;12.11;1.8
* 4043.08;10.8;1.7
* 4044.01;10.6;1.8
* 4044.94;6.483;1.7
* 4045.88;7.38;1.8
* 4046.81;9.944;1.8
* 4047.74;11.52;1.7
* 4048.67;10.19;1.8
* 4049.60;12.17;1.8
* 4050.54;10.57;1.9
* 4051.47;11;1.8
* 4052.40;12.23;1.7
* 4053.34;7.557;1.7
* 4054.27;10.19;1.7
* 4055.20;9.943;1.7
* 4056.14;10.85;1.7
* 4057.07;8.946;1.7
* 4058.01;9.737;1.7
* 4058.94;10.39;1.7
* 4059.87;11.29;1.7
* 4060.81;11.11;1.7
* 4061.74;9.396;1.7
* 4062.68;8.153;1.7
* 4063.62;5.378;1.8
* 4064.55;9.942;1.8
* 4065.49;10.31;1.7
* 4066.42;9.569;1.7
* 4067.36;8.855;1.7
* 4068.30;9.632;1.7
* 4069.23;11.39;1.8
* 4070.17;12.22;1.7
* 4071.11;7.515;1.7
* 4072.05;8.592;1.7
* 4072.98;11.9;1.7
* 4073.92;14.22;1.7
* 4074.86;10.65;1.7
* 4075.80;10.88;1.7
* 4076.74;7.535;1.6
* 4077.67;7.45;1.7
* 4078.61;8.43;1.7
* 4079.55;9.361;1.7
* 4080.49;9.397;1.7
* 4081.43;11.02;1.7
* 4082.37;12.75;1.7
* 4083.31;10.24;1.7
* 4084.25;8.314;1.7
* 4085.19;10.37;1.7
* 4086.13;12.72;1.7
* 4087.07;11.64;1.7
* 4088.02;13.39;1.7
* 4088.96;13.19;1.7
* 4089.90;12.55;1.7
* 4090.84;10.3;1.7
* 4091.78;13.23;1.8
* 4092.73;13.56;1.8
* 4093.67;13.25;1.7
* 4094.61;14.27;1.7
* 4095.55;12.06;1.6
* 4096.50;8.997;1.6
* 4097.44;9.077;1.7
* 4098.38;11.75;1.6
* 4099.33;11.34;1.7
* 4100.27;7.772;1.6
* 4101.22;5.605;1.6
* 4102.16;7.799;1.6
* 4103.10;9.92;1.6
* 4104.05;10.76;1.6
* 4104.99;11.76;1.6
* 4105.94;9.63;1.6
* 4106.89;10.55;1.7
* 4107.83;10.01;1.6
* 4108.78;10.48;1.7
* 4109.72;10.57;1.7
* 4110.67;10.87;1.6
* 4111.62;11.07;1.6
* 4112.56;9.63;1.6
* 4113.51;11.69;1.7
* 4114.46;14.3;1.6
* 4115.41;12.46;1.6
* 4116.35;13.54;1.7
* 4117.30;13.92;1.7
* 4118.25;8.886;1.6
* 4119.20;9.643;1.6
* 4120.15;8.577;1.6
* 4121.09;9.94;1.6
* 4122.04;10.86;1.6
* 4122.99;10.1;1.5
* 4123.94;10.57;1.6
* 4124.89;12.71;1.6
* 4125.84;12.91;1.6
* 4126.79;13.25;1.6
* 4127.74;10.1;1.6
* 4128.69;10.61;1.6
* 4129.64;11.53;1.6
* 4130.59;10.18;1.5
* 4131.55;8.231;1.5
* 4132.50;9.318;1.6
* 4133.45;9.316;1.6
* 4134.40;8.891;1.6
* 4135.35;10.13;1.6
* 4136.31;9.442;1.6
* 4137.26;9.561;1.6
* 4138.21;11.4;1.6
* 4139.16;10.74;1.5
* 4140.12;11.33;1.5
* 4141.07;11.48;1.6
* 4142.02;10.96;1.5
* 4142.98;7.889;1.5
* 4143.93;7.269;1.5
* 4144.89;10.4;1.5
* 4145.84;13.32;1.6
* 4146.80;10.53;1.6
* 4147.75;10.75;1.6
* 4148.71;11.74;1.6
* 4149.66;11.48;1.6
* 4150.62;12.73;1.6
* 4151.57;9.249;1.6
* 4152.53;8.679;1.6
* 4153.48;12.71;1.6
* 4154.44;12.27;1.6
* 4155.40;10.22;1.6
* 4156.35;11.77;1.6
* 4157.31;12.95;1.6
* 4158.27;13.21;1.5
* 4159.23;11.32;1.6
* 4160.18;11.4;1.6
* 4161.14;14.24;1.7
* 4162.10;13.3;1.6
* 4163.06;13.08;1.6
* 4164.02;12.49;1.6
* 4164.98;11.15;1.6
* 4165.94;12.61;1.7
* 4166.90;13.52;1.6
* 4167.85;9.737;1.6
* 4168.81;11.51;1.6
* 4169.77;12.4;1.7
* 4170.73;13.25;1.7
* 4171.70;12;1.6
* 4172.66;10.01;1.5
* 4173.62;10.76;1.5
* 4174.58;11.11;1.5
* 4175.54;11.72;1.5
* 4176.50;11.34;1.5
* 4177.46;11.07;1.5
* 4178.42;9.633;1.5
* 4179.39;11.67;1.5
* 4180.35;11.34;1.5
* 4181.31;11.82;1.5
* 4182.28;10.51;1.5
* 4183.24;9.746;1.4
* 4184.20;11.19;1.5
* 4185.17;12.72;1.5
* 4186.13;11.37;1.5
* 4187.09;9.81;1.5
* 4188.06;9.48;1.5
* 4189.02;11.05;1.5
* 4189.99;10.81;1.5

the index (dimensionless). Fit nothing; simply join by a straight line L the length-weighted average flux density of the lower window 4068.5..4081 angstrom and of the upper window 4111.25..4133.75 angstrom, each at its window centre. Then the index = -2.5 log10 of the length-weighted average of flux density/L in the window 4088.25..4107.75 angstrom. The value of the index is -0.04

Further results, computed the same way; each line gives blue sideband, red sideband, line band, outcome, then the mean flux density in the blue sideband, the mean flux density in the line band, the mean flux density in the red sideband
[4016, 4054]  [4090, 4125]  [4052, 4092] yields 0.03 mag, 10.3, 10.3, 10.8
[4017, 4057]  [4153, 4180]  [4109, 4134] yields 0.04 mag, 10.3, 10.9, 11.9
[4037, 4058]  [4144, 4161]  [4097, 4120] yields 0.04 mag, 10.3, 10.5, 11.4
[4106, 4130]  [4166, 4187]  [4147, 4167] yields -0.06 mag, 11.1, 11.9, 11.4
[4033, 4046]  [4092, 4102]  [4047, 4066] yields 0.05 mag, 10.4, 10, 10.7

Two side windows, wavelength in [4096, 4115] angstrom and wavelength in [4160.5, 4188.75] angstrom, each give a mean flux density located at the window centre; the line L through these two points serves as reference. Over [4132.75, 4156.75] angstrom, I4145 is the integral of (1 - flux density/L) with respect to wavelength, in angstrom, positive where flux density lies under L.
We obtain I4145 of 0.9 angstrom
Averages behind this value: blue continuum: 10.2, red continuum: 11.5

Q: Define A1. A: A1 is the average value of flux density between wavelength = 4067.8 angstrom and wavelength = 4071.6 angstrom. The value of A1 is 10.2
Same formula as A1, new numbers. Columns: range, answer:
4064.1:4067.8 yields 9.67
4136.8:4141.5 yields 10.9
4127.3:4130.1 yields 10.8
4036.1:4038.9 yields 11.7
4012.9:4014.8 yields 13.4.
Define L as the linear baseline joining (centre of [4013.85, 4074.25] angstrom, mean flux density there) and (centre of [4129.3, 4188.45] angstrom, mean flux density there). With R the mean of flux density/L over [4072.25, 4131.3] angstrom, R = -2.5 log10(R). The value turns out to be -0.03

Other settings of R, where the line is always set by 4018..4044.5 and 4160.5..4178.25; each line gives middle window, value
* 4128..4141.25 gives 0.14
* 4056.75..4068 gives 0.15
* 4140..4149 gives 0.11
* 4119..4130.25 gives 0.05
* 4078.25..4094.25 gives -0.04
